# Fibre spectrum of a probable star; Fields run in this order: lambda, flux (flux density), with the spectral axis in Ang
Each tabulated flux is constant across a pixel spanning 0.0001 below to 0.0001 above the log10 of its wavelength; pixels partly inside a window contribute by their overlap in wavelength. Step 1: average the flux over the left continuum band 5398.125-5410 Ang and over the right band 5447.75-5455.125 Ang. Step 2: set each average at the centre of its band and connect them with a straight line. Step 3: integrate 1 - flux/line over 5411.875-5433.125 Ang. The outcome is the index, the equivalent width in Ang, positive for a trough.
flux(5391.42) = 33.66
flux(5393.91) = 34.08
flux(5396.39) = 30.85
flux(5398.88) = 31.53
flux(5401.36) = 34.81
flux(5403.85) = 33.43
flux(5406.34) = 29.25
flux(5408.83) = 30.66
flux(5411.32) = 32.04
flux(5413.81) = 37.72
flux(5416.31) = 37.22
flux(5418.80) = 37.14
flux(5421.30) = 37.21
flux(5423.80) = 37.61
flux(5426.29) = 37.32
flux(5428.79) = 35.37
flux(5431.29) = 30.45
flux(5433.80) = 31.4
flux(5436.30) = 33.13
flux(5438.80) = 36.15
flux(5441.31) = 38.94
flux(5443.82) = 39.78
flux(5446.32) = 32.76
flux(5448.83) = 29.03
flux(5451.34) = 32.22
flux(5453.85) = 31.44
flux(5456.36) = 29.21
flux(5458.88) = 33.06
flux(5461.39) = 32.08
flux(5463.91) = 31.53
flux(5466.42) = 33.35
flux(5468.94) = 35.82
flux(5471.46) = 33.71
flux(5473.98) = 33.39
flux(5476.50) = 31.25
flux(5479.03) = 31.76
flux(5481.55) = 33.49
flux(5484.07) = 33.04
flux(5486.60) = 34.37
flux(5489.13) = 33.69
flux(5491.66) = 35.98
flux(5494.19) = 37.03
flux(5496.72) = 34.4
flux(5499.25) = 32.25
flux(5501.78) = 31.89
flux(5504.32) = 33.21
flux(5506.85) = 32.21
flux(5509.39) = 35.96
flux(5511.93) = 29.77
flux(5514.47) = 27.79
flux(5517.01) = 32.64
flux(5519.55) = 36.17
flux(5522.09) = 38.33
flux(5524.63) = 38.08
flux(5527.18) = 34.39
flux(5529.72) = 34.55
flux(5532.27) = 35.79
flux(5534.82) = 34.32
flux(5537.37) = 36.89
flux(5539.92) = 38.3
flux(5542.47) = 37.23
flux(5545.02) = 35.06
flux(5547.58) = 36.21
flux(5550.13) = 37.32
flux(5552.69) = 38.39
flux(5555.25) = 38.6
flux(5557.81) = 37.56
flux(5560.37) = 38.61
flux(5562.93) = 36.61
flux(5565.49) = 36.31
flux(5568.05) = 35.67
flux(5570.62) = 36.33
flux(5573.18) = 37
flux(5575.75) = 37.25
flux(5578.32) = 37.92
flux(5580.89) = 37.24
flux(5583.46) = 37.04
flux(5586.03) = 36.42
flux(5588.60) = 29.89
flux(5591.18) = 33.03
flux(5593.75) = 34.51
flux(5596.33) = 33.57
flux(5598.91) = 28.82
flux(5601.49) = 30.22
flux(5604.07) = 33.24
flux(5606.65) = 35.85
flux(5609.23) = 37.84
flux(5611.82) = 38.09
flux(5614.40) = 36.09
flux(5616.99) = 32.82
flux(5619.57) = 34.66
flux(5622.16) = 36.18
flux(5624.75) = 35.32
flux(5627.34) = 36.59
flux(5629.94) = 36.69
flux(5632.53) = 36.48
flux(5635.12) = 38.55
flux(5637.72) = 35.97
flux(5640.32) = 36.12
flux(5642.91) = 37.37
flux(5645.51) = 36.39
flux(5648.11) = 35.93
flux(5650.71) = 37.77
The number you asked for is -3.0 Ang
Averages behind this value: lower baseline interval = 32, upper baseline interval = 30.9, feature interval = 36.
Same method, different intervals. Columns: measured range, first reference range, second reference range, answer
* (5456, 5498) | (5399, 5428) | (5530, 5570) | 2.7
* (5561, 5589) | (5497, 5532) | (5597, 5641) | -1.5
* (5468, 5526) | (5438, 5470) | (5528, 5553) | 1.9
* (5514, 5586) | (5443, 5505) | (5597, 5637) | -4.7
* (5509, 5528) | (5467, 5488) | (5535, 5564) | 0.8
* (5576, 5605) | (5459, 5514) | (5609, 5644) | 1.3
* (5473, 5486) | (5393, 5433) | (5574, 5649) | 0.7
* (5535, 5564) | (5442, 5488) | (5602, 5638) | -2.3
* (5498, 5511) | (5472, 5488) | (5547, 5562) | 0.6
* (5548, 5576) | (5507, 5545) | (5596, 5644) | -1.7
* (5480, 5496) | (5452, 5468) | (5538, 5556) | -0.4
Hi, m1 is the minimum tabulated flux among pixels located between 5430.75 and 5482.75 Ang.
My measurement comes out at 29.03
